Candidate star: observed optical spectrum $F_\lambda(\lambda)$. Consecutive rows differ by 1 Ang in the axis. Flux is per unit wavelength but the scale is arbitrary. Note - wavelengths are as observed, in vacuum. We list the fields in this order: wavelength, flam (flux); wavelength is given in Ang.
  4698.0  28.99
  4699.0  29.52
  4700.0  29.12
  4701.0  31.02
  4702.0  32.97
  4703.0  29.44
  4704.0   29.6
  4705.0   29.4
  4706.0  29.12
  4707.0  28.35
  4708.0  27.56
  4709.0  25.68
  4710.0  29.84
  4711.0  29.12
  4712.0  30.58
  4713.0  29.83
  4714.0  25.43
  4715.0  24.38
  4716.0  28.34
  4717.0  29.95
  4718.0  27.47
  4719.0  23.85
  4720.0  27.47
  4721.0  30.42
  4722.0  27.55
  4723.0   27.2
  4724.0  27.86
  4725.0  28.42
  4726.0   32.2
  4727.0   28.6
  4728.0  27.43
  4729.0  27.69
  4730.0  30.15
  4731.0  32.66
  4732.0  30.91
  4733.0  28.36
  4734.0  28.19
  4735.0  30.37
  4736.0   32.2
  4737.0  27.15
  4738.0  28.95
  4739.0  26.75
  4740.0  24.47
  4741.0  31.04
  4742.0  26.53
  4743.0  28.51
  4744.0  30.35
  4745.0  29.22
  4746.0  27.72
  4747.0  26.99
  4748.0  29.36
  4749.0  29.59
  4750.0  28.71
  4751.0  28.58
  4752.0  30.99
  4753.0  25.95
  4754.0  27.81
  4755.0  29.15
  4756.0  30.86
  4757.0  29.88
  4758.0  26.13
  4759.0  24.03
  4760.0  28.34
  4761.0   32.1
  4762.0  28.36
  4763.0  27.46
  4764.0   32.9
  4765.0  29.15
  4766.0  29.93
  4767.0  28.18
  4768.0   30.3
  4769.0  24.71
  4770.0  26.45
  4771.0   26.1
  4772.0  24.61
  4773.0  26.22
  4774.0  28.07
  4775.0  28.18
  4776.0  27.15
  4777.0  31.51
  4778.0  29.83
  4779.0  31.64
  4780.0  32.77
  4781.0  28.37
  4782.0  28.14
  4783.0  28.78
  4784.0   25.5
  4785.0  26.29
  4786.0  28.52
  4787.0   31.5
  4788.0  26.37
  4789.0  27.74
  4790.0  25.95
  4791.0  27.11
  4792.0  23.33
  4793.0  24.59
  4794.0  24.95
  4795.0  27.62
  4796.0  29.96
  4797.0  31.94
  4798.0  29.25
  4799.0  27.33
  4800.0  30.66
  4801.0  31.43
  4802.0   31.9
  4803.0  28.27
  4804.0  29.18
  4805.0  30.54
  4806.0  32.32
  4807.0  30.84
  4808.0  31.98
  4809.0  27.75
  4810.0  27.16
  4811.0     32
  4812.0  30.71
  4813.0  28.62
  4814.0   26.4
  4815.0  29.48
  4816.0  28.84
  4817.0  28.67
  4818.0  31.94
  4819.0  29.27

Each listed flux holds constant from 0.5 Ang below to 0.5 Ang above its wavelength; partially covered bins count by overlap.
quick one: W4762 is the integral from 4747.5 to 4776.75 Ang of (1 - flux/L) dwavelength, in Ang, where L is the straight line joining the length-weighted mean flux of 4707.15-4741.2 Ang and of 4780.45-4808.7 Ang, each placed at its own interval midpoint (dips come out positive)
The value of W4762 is 0.3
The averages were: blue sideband 28.4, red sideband 28.6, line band 28.3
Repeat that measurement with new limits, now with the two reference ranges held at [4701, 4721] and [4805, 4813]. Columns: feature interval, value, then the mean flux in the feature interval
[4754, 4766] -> 0.2 Ang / 28.9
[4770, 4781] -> 0.4 Ang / 28.5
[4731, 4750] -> 0.1 Ang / 28.8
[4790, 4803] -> 0.8 Ang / 28.2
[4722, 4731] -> 0.0 Ang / 28.9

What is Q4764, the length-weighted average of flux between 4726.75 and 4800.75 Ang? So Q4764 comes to 28.4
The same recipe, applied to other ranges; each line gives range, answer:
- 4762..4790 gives 28.3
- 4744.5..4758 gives 28.7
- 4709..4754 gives 28.5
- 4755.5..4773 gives 28.1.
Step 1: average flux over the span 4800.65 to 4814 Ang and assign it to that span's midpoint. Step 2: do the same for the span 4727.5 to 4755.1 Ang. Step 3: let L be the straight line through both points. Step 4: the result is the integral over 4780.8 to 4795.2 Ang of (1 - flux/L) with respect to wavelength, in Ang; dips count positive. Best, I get 1.3 Ang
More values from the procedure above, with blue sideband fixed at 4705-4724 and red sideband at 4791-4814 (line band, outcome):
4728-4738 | -0.50 Ang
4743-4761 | -0.08 Ang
